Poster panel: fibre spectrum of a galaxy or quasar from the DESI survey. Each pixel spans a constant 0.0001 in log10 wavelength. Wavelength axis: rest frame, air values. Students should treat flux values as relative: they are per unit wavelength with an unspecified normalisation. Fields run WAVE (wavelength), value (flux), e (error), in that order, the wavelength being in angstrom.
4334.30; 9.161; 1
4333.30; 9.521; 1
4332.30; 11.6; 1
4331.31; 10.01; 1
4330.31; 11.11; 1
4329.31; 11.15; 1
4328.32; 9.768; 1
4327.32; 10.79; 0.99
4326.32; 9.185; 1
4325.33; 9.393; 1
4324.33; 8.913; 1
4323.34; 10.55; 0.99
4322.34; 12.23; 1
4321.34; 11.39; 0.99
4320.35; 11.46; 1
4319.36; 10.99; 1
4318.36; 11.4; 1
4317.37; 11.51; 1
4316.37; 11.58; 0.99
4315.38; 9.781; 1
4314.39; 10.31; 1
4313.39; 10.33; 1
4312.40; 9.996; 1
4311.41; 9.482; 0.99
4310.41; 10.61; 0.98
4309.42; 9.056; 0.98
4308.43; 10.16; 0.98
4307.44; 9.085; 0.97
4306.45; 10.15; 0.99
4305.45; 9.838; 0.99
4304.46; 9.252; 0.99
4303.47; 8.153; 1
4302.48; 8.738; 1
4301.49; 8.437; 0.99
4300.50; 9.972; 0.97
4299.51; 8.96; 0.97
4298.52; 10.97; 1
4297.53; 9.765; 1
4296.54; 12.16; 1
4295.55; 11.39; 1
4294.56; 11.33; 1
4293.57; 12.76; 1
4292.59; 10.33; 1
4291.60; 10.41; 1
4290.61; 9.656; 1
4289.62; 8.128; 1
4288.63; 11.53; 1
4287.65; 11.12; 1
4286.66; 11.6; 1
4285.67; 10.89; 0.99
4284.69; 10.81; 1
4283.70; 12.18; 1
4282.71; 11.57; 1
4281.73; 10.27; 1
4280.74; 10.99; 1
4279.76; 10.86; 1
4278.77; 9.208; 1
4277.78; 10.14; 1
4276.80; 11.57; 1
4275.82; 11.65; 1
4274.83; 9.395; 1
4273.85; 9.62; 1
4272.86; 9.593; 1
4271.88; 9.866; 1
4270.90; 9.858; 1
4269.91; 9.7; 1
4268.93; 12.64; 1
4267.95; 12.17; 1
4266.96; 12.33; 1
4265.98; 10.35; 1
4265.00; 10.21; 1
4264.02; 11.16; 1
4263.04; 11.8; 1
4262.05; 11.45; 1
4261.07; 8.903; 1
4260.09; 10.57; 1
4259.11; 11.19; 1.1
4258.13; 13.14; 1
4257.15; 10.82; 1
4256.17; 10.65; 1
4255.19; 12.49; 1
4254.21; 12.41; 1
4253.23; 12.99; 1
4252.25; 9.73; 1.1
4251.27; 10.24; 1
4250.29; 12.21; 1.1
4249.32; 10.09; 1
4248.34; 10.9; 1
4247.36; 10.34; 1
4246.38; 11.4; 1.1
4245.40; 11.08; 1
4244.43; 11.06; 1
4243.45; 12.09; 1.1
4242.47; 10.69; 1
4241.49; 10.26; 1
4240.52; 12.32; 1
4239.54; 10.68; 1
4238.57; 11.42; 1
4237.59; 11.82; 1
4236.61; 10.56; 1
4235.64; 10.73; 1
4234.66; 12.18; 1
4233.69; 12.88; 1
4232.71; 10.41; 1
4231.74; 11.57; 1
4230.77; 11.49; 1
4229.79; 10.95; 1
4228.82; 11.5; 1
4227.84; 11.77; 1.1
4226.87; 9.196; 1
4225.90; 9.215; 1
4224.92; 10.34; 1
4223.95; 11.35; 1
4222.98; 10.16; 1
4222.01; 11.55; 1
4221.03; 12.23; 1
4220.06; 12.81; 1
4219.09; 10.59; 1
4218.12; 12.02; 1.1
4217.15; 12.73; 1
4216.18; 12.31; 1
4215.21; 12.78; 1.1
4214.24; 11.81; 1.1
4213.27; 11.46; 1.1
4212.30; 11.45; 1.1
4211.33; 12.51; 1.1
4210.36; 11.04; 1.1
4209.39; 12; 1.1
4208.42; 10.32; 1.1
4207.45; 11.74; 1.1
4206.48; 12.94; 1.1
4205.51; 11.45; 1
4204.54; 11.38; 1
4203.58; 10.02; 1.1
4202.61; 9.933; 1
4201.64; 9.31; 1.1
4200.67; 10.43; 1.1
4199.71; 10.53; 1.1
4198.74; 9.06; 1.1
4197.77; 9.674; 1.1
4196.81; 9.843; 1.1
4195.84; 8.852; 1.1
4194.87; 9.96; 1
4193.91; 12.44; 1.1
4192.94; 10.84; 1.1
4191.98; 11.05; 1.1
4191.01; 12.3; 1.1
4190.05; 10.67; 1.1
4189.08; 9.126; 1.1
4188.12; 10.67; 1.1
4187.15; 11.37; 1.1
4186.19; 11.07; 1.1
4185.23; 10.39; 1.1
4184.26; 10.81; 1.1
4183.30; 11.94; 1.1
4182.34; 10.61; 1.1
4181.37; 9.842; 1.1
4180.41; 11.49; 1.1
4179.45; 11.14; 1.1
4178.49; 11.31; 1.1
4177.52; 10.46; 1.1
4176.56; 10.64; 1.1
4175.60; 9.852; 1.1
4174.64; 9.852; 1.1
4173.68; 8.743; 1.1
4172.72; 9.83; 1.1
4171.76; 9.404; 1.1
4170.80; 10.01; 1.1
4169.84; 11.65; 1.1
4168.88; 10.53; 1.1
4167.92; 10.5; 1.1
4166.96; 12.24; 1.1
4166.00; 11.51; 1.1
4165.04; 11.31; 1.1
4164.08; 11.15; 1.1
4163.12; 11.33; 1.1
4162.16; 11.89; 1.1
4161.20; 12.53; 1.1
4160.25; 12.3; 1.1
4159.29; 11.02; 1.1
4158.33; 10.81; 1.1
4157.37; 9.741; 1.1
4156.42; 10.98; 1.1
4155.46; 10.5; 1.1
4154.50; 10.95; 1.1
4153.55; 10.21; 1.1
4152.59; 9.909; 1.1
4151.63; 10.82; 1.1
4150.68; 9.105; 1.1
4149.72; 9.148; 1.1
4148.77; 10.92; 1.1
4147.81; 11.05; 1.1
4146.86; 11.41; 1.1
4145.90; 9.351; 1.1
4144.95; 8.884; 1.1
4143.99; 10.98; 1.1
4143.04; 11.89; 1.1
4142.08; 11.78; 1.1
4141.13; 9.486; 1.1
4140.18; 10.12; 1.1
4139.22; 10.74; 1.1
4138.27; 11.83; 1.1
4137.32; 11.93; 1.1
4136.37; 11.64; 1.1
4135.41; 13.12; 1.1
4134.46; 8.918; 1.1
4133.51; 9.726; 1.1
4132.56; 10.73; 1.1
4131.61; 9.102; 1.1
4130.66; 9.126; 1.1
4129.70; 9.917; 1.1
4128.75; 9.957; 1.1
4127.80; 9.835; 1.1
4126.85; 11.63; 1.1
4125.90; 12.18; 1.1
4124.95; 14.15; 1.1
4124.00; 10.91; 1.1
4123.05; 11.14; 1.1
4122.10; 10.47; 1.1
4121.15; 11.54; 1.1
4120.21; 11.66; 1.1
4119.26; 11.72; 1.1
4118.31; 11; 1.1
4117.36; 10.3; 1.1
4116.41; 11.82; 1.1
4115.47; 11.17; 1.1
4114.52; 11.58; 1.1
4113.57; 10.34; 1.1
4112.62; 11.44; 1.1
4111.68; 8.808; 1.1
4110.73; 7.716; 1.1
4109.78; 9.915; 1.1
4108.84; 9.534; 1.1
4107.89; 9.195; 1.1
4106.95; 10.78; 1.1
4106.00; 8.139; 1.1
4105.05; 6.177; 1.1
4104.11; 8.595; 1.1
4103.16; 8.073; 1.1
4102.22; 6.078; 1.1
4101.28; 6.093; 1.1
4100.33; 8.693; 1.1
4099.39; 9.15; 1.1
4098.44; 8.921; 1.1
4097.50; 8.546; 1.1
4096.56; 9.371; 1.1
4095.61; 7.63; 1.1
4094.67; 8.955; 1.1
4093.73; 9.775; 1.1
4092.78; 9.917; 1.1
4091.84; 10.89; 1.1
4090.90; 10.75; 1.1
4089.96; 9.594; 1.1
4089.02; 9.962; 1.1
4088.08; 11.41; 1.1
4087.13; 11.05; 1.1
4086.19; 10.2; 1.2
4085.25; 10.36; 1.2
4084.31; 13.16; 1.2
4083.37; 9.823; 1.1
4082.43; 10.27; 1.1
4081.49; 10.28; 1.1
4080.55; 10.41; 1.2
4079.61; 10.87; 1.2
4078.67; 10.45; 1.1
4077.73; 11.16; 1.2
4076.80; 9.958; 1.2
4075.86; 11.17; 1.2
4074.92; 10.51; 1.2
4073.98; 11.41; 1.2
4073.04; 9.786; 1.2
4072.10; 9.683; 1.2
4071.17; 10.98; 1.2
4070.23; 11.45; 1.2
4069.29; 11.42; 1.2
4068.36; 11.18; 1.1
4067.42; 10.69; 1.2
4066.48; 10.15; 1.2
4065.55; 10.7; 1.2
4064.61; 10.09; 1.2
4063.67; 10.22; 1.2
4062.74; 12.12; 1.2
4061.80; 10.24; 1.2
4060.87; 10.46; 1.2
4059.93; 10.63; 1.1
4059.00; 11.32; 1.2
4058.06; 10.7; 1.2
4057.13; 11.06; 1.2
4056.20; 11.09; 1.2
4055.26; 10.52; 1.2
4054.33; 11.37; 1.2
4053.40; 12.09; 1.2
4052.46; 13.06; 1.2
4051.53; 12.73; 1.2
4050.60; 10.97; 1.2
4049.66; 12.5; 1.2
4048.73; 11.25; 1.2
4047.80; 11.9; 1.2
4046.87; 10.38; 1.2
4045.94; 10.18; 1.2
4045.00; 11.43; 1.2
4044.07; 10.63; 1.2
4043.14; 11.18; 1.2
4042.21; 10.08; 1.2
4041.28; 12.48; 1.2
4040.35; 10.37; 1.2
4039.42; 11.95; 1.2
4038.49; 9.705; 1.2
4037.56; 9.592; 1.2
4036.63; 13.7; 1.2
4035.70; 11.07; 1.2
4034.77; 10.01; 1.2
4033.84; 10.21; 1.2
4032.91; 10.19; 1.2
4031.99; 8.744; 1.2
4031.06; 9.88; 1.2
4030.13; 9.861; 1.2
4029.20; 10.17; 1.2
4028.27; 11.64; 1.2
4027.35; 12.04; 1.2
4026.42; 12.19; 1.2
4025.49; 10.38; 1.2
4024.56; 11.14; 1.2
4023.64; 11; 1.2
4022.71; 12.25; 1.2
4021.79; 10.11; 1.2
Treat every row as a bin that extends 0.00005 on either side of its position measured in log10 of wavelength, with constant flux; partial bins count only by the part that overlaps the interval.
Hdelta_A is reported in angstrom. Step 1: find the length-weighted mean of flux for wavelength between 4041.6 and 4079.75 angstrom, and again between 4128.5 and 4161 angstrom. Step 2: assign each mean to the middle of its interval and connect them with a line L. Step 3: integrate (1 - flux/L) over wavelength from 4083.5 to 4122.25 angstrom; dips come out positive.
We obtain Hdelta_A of 3.60 angstrom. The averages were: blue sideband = 11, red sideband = 10.6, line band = 9.76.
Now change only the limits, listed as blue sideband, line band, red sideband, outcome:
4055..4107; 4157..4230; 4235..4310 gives -3.6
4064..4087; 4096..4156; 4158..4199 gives 3.1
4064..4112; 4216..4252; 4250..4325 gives -2.7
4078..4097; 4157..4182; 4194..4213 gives -0.6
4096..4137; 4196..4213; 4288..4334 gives -1.1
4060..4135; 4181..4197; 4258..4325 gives -0.6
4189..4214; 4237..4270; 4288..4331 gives -2.1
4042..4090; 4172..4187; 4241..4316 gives 0.3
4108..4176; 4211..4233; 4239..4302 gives -1.2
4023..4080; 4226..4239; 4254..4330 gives -0.7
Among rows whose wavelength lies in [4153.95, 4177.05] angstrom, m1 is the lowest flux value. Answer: 8.743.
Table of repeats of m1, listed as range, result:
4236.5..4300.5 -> 8.128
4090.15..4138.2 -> 6.078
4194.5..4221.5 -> 8.852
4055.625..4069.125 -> 10.09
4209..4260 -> 9.196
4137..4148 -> 8.884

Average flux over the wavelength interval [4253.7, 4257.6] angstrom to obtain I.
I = 11.6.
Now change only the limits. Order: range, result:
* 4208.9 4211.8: 11.8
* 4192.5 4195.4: 11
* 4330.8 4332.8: 10.8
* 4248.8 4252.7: 10.6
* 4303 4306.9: 9.33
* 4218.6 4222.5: 11.8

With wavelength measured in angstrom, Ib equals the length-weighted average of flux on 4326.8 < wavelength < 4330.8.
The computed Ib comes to 10.7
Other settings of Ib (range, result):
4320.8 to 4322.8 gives 11.8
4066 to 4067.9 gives 10.4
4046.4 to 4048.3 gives 11.2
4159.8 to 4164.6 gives 11.8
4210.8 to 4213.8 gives 11.8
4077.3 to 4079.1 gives 10.8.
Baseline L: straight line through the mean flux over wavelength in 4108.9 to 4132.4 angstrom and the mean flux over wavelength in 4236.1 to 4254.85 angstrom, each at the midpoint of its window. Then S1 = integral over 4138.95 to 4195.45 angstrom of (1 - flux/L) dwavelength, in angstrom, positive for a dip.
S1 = 0.9 angstrom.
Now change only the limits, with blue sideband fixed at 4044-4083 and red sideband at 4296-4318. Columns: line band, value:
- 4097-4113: 3.27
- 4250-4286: -3.06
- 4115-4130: -0.75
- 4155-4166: -0.74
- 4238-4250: -1.01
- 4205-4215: -1.32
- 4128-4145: 0.09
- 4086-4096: 0.74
